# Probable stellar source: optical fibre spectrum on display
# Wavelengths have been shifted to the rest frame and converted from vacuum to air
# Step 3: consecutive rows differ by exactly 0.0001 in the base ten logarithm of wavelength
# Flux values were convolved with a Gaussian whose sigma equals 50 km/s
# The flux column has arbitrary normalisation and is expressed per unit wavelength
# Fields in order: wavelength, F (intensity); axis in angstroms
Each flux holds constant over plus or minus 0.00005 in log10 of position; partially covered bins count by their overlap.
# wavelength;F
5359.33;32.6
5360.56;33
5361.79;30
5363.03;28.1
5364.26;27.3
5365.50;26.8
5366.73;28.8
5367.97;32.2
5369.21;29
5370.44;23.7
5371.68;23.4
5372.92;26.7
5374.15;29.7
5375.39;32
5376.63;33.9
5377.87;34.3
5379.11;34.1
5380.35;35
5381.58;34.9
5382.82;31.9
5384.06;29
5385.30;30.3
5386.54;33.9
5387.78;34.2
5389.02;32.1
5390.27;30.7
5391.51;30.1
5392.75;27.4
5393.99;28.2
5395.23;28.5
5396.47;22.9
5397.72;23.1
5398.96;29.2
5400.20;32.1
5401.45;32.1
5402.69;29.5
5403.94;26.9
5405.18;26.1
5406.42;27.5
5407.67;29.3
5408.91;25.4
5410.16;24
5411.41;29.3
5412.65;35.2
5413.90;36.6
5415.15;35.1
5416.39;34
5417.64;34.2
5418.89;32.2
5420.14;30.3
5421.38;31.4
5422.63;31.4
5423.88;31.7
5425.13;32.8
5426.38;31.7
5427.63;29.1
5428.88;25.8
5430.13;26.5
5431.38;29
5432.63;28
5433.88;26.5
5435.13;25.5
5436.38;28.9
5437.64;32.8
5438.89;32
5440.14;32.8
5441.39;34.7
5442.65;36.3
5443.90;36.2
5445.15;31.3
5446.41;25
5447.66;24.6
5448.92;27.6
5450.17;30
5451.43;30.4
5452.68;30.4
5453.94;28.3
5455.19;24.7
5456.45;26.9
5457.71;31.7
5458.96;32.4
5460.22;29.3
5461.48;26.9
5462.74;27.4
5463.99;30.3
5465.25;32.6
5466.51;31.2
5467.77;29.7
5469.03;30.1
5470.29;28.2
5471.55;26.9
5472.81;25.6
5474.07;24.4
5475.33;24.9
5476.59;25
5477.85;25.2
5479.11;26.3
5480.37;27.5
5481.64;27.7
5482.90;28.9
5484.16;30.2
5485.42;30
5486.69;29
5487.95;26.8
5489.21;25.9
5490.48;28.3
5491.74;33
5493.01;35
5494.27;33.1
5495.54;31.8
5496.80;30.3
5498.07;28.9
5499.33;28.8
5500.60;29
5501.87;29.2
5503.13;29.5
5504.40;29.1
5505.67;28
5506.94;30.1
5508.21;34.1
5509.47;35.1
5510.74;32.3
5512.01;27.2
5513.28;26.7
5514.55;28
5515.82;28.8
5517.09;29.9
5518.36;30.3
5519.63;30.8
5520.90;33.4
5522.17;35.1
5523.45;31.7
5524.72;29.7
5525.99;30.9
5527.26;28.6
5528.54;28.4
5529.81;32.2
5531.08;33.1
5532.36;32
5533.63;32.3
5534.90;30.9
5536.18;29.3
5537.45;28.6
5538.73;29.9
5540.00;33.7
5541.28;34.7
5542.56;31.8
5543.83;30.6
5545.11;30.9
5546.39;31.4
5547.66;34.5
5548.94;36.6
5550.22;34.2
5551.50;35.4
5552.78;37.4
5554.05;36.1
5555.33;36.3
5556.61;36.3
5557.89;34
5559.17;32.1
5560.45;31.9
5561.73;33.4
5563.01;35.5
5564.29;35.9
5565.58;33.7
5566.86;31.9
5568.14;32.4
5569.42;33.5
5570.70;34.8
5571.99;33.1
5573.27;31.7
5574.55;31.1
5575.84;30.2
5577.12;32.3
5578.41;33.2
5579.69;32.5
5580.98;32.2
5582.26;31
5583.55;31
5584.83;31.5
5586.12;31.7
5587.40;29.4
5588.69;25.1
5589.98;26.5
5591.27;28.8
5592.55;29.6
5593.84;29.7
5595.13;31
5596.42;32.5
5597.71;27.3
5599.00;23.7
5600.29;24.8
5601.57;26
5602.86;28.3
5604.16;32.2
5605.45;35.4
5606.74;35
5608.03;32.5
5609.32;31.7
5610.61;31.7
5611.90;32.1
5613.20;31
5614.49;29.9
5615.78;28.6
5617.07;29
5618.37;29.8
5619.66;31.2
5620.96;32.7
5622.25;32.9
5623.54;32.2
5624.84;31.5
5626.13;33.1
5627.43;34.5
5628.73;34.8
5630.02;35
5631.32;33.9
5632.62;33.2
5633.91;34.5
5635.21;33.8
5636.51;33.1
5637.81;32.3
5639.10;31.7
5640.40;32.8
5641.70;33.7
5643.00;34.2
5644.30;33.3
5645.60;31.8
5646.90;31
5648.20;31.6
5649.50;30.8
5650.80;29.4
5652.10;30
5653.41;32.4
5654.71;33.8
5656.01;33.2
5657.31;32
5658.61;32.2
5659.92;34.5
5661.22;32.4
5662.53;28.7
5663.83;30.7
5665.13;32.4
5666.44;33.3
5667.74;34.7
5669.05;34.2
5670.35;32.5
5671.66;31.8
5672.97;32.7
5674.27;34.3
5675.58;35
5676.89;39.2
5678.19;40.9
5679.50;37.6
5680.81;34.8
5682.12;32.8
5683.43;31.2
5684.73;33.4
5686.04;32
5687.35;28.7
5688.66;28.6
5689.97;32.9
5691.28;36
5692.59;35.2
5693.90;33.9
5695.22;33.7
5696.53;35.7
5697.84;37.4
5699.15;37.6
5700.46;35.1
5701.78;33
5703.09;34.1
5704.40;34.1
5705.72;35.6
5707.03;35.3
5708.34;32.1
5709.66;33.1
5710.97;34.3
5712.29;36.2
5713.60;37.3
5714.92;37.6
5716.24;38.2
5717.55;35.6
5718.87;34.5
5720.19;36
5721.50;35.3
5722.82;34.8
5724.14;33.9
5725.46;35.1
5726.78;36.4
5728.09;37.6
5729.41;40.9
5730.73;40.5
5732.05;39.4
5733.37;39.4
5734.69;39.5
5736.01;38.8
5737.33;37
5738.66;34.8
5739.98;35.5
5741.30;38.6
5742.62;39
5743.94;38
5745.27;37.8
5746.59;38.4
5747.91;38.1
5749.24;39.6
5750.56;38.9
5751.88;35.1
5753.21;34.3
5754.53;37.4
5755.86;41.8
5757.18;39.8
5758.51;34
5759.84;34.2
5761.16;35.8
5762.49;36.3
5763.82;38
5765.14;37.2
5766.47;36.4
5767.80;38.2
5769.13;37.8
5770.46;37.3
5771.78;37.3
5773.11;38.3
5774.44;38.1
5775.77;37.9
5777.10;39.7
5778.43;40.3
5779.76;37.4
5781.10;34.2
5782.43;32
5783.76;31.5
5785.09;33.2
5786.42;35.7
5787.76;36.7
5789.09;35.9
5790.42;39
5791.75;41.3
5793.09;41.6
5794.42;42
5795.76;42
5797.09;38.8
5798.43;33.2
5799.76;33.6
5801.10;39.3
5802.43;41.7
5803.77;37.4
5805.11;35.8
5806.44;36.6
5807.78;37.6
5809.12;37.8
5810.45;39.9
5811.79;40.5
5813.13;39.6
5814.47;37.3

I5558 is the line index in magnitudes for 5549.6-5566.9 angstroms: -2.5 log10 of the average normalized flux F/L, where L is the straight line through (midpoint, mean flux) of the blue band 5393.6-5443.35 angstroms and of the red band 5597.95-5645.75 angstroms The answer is -0.11 mag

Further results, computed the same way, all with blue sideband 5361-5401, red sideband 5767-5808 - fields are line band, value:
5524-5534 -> 0.06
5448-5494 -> 0.11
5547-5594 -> 0.02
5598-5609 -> 0.15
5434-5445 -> -0.04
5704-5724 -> 0.02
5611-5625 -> 0.11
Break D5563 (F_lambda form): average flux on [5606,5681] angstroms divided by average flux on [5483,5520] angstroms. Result 1.10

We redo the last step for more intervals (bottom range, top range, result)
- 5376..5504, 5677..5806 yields 1.23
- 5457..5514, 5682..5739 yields 1.21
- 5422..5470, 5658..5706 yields 1.14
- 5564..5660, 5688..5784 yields 1.15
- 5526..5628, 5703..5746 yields 1.15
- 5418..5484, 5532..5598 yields 1.10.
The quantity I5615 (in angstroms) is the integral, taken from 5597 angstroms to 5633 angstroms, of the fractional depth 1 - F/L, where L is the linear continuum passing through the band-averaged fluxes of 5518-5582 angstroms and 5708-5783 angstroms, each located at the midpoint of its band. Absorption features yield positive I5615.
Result 3.1 angstroms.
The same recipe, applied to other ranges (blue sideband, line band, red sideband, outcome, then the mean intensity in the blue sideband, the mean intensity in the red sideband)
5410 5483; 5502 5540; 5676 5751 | 1.0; 29.6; 36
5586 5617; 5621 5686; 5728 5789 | -1.9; 29.7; 37.3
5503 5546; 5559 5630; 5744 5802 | 2.9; 30.8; 37.4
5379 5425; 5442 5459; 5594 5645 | 0.6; 30.5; 31.7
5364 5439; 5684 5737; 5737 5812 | 1.0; 29.9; 37.5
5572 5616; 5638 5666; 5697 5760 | 0.9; 30.4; 36.7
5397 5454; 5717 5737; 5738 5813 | -0.4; 30.1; 37.5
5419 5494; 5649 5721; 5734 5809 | 2.6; 29.2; 37.4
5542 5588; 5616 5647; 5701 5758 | 1.7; 33.1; 36.8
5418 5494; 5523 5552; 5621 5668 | -1.0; 29.3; 32.6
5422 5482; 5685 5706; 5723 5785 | 1.0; 29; 37.3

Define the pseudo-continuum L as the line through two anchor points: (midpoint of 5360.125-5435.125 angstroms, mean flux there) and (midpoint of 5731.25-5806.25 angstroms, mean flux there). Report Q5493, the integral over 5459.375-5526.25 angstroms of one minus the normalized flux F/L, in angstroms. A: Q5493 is 5.2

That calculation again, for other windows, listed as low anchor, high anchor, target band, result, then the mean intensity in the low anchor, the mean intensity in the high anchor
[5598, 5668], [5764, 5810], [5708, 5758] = -2.3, 31.8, 37.5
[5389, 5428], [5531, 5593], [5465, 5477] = 1.2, 30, 32.4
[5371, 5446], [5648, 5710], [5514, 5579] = -0.9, 30.5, 33.5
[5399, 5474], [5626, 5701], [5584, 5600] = 1.7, 29.9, 33.4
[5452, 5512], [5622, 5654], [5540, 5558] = -2.1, 29.1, 32.7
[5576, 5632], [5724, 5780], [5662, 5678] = 0.2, 30.9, 37.7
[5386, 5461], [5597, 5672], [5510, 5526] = 0.2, 29.9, 31.8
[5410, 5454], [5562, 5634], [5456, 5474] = 1.0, 30.7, 31.4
